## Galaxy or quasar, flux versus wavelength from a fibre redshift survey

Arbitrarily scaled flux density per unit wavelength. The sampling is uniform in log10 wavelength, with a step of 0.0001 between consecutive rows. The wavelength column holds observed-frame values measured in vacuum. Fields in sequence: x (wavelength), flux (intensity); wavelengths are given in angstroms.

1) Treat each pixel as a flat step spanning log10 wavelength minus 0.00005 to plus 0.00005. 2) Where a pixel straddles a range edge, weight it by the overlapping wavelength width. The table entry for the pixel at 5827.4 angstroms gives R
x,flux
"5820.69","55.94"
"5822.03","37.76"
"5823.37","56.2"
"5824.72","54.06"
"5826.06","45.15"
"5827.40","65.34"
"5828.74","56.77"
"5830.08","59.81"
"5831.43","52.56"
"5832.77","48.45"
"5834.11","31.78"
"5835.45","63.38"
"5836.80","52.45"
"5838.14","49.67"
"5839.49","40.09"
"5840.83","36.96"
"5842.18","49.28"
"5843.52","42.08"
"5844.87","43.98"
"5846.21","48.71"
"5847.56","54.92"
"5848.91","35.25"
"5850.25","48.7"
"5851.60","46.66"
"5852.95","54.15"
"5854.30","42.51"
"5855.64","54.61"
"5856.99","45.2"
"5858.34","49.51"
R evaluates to 65.34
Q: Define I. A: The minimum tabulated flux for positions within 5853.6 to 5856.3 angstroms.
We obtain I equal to 42.51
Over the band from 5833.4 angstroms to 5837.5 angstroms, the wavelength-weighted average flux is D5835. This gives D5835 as 49.3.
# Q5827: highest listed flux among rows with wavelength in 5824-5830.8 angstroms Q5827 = 65.34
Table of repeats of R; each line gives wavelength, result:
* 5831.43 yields 52.56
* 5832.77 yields 48.45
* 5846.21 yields 48.71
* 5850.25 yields 48.7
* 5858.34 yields 49.51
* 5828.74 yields 56.77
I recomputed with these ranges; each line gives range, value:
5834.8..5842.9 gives 36.96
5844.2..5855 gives 35.25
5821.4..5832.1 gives 37.76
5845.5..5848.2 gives 48.71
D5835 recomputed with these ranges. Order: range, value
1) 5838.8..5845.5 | 42.5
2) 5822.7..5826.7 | 51.8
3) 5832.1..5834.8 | 40.4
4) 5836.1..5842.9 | 45.7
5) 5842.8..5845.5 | 43.2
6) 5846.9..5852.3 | 46.4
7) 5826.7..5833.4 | 56.6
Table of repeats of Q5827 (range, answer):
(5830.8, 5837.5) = 63.38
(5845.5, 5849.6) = 54.92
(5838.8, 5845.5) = 49.28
